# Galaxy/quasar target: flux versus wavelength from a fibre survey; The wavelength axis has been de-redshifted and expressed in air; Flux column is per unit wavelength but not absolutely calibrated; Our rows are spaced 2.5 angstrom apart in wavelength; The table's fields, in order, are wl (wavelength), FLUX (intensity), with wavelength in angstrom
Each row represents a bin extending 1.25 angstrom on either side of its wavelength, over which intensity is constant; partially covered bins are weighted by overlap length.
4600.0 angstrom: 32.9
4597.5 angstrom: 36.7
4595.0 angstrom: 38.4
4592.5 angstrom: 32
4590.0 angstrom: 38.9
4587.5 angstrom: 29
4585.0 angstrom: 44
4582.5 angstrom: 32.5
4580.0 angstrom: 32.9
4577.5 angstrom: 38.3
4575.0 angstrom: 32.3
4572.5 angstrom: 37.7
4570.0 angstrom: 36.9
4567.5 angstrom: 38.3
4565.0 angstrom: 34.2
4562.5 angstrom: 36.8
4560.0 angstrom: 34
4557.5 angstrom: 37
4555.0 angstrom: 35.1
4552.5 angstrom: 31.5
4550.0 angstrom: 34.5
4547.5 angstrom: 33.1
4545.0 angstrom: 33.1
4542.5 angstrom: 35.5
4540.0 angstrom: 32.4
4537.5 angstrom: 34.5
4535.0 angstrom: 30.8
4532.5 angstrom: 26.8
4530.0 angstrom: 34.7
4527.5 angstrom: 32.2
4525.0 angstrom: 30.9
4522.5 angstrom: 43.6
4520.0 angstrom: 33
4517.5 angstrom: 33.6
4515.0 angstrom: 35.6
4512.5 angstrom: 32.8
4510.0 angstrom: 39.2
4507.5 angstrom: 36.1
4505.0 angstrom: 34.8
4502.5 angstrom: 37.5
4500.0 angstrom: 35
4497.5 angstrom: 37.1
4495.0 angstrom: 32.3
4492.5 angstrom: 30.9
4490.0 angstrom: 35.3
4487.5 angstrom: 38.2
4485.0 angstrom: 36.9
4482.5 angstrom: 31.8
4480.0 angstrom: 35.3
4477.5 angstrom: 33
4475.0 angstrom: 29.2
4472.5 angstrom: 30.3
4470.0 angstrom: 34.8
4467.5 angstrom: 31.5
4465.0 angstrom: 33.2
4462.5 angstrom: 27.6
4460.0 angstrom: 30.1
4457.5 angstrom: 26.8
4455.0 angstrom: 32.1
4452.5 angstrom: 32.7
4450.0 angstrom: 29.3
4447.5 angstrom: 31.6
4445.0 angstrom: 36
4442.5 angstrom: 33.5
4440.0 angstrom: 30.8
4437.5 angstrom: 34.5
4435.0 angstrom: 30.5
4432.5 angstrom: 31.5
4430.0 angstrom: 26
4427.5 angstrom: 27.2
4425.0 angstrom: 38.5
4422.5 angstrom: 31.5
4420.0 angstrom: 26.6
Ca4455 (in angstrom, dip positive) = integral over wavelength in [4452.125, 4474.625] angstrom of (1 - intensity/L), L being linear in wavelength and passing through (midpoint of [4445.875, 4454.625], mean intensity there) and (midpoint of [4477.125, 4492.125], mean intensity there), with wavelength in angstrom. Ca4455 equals 1.3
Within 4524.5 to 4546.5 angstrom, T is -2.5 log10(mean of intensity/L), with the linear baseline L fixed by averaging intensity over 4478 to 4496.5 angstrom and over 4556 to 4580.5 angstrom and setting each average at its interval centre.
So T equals 0.09 mag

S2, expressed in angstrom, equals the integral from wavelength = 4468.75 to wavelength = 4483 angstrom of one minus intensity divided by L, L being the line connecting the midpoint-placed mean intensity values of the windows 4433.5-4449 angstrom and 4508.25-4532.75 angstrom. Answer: 0.47 angstrom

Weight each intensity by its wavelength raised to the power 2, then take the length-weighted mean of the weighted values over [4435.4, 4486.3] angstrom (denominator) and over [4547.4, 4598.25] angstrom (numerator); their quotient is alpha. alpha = 1.16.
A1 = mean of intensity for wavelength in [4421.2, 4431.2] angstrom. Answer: 30.8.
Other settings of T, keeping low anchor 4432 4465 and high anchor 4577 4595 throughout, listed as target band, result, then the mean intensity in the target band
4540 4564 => 0.00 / 34.4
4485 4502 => -0.08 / 35.1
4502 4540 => -0.02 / 34.3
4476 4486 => -0.06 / 34.1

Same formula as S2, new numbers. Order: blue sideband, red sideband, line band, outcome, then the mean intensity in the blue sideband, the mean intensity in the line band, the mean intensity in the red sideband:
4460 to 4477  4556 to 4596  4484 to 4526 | -3.6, 31.1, 35.5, 35.8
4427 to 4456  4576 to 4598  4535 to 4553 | 0.6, 31.4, 33.4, 35.8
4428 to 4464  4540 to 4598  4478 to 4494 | -1.2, 30.9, 34.6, 35.3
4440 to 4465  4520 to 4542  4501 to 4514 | -1.3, 31.2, 36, 33.3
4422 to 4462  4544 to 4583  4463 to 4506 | -1.6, 31.3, 33.8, 34.9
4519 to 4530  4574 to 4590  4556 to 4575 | -0.5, 34.9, 36.1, 35.2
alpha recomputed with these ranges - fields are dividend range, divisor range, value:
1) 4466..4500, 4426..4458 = 1.10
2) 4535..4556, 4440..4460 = 1.11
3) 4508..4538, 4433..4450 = 1.09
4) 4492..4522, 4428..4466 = 1.16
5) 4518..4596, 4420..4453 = 1.16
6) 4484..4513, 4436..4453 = 1.12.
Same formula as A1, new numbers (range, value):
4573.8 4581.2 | 34.5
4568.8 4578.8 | 36.3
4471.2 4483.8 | 32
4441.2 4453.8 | 32.6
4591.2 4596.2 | 35.2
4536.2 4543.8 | 34.1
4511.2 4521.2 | 33.8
